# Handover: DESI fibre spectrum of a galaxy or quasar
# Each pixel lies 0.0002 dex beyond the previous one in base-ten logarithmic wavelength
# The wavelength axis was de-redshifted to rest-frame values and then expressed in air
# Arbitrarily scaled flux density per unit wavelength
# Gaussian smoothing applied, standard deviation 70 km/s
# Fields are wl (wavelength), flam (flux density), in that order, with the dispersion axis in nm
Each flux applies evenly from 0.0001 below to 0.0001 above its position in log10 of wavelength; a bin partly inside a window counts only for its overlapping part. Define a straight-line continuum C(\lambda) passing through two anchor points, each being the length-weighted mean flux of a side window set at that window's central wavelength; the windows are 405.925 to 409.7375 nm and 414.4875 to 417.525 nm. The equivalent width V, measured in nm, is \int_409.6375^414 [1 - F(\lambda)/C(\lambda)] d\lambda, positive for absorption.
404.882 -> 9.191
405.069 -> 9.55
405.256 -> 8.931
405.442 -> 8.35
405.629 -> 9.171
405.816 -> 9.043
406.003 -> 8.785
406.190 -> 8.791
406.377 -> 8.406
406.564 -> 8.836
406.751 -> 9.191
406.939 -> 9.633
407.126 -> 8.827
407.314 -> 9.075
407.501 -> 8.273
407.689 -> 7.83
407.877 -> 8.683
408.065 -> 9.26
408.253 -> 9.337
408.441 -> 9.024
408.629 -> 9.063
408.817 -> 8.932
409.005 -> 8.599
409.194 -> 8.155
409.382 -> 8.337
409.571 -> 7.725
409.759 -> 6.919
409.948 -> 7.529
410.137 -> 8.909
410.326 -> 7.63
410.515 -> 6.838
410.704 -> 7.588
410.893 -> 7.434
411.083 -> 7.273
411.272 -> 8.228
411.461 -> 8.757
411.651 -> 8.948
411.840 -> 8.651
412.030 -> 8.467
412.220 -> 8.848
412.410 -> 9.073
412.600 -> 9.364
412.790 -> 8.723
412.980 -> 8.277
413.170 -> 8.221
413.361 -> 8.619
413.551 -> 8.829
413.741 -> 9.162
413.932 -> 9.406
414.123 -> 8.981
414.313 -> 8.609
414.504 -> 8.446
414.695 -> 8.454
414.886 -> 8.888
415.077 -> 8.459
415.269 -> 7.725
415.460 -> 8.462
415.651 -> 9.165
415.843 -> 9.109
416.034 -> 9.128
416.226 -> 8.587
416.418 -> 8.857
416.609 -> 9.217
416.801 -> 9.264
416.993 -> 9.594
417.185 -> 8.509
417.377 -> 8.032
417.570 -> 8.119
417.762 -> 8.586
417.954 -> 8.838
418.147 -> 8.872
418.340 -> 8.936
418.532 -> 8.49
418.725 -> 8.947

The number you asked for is 0.20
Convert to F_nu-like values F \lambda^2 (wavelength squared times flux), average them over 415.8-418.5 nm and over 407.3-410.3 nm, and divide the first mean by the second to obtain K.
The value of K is 1.09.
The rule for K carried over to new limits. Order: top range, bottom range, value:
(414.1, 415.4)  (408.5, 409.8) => 1.05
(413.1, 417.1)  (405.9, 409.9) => 1.06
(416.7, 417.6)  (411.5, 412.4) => 1.02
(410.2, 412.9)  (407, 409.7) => 0.97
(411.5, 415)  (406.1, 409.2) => 1.02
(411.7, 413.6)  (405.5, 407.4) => 1.00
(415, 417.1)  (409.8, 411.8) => 1.15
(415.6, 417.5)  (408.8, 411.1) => 1.18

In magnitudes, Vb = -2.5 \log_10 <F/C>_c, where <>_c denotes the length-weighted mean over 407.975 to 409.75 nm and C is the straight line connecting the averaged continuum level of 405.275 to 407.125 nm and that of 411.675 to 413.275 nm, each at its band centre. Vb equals 0.02 mag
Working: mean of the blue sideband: 8.91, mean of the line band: 8.63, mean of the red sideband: 8.71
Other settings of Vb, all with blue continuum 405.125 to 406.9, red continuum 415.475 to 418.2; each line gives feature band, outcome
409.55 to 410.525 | 0.16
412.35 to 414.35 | 0.00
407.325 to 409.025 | 0.01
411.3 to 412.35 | 0.02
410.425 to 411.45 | 0.17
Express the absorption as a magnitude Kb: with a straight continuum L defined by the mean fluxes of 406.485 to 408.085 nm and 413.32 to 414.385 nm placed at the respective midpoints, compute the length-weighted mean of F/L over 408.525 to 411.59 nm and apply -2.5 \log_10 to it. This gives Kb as 0.113 mag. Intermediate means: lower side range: 8.82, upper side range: 8.97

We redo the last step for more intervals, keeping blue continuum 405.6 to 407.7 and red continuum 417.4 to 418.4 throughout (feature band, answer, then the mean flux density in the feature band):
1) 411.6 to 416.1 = -0.01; 8.75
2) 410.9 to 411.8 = 0.06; 8.24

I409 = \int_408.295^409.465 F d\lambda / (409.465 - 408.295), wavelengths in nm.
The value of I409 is 8.72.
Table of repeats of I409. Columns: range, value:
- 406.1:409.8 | 8.67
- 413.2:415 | 8.8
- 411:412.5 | 8.54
